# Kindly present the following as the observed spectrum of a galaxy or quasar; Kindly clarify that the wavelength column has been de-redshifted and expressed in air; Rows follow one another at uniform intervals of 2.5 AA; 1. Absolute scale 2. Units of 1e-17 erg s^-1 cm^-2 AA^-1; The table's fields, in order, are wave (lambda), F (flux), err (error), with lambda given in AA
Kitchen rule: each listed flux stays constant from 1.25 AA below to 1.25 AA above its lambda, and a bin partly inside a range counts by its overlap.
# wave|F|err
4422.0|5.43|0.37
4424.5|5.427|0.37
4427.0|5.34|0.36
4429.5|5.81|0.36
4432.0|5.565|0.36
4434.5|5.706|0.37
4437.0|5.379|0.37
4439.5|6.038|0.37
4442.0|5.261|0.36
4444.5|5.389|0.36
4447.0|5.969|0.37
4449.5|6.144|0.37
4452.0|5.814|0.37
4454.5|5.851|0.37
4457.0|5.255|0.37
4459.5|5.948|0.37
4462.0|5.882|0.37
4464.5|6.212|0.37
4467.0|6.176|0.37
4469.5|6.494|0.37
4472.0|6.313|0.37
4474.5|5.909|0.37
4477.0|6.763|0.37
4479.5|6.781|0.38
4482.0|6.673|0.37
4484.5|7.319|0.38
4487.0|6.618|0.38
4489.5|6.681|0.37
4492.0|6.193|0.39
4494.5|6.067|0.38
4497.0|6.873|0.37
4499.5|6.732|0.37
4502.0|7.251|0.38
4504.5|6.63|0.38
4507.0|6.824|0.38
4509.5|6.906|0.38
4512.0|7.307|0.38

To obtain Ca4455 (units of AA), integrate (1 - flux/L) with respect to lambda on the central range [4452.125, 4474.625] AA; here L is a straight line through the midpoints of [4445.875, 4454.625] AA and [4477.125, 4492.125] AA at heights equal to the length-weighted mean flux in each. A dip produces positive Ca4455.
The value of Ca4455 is 0.94 AA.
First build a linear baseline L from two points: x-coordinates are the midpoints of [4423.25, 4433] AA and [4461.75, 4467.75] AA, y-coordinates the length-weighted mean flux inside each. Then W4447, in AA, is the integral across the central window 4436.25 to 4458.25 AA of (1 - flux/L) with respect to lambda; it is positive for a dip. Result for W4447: 0.58 AA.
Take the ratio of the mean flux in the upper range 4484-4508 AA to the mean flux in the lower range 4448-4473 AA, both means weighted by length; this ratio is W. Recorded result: 1.12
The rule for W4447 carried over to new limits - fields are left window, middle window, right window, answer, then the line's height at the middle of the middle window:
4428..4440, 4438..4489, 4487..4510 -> -0.1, 6.13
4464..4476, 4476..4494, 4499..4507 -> -0.5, 6.53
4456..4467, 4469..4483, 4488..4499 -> -0.8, 6.15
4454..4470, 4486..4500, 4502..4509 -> 0.2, 6.59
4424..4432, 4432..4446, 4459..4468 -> 0.3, 5.7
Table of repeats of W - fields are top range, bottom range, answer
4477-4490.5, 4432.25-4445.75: 1.23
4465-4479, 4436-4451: 1.11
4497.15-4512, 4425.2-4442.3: 1.23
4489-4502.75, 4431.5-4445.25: 1.19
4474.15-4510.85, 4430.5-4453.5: 1.18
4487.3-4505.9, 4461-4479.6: 1.05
